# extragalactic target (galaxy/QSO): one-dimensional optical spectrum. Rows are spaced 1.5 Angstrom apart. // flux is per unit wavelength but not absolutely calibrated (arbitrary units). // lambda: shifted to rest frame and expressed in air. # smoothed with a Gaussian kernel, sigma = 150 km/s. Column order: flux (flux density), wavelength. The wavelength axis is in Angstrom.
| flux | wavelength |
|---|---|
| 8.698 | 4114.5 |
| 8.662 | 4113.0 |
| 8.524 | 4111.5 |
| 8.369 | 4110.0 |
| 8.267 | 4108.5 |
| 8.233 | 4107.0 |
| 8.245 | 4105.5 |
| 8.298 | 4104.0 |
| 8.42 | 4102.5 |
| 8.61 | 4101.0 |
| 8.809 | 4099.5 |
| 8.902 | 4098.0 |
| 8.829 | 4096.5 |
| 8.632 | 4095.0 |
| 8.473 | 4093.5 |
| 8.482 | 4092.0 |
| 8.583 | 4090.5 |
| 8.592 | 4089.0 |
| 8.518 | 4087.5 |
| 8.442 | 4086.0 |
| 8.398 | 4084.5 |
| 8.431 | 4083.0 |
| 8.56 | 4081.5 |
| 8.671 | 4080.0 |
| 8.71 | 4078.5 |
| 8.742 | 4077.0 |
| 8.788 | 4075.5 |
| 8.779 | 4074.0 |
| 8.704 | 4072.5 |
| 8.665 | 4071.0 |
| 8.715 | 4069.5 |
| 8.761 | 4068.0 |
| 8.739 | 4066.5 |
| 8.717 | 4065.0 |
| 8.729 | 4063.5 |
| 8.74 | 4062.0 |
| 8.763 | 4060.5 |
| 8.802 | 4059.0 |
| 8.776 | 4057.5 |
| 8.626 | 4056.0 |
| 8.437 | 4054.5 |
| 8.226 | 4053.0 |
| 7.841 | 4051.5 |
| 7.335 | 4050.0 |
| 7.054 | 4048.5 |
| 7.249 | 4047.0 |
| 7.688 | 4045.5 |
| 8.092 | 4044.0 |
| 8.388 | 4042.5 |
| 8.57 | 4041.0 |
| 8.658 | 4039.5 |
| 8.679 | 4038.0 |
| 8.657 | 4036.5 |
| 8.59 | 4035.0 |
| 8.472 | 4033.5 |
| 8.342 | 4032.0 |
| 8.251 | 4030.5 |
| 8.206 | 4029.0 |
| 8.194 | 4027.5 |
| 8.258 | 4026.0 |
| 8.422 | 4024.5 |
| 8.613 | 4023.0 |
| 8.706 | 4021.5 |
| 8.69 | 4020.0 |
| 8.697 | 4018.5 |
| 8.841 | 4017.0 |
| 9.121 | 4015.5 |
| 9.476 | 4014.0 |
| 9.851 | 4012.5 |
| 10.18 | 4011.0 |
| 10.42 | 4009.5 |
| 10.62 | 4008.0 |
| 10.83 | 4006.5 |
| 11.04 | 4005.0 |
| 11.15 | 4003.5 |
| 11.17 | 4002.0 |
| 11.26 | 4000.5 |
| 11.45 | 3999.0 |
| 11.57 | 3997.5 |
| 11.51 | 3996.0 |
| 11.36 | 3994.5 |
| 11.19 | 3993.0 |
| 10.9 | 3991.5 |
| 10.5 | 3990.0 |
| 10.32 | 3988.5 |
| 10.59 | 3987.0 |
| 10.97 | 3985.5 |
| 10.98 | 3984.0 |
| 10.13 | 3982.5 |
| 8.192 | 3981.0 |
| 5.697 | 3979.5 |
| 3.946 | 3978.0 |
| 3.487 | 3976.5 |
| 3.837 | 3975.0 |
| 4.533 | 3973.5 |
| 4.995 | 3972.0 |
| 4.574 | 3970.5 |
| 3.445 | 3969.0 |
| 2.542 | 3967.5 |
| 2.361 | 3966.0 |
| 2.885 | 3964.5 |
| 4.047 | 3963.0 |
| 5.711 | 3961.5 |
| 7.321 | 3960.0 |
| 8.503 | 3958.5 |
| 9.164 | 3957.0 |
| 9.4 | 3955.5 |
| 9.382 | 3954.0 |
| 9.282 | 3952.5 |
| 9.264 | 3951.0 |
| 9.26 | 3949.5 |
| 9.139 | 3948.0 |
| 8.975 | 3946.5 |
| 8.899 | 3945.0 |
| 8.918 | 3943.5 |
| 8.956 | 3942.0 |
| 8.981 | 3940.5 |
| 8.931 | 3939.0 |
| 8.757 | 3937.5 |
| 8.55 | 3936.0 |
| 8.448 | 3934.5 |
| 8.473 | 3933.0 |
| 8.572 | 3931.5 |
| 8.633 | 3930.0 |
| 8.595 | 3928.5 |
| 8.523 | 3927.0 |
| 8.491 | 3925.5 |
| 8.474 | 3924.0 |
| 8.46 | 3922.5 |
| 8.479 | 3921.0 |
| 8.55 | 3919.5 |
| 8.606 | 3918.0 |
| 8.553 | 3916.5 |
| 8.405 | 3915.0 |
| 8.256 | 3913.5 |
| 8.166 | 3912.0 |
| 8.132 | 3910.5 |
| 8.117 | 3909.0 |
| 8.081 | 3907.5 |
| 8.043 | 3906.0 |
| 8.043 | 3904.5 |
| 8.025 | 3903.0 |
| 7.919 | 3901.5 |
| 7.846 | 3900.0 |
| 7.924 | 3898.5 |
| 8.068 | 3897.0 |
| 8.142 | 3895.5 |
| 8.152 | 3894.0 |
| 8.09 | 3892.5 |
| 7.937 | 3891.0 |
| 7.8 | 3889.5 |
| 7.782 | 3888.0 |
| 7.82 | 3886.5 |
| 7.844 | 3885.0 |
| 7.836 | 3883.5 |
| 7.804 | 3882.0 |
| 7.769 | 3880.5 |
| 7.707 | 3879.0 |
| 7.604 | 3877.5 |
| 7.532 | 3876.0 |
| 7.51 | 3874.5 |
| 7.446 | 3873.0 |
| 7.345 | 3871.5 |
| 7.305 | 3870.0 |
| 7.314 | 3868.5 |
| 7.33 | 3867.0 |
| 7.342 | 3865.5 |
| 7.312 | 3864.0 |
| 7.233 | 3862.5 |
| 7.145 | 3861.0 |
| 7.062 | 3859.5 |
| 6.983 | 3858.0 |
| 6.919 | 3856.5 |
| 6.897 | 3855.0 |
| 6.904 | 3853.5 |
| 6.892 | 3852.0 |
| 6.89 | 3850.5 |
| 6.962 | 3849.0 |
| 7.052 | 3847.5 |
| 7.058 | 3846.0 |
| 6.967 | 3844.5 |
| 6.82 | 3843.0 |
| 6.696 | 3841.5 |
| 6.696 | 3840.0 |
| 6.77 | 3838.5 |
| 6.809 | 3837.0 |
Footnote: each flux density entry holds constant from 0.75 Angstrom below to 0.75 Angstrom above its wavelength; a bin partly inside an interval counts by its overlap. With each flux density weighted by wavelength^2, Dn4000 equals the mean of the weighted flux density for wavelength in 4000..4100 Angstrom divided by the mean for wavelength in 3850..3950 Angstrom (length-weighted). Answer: 1.18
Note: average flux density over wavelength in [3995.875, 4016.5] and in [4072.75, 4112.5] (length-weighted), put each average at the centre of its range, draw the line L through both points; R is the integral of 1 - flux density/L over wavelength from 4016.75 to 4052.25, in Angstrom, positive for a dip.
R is 6.1 Angstrom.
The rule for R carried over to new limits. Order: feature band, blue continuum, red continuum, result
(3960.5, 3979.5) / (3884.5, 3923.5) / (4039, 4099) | 9.8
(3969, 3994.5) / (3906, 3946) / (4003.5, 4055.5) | 2.6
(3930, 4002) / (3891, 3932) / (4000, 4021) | 8.8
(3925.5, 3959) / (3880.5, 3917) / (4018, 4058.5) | -3.2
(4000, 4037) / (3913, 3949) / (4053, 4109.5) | -3.1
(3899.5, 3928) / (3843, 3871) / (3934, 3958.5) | 0.1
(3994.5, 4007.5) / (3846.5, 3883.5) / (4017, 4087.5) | -5.0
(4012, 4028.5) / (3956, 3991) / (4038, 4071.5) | -2.7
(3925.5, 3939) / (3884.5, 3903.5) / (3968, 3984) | -3.5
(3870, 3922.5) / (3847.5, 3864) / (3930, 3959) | -0.6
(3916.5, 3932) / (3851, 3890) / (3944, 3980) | -4.1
